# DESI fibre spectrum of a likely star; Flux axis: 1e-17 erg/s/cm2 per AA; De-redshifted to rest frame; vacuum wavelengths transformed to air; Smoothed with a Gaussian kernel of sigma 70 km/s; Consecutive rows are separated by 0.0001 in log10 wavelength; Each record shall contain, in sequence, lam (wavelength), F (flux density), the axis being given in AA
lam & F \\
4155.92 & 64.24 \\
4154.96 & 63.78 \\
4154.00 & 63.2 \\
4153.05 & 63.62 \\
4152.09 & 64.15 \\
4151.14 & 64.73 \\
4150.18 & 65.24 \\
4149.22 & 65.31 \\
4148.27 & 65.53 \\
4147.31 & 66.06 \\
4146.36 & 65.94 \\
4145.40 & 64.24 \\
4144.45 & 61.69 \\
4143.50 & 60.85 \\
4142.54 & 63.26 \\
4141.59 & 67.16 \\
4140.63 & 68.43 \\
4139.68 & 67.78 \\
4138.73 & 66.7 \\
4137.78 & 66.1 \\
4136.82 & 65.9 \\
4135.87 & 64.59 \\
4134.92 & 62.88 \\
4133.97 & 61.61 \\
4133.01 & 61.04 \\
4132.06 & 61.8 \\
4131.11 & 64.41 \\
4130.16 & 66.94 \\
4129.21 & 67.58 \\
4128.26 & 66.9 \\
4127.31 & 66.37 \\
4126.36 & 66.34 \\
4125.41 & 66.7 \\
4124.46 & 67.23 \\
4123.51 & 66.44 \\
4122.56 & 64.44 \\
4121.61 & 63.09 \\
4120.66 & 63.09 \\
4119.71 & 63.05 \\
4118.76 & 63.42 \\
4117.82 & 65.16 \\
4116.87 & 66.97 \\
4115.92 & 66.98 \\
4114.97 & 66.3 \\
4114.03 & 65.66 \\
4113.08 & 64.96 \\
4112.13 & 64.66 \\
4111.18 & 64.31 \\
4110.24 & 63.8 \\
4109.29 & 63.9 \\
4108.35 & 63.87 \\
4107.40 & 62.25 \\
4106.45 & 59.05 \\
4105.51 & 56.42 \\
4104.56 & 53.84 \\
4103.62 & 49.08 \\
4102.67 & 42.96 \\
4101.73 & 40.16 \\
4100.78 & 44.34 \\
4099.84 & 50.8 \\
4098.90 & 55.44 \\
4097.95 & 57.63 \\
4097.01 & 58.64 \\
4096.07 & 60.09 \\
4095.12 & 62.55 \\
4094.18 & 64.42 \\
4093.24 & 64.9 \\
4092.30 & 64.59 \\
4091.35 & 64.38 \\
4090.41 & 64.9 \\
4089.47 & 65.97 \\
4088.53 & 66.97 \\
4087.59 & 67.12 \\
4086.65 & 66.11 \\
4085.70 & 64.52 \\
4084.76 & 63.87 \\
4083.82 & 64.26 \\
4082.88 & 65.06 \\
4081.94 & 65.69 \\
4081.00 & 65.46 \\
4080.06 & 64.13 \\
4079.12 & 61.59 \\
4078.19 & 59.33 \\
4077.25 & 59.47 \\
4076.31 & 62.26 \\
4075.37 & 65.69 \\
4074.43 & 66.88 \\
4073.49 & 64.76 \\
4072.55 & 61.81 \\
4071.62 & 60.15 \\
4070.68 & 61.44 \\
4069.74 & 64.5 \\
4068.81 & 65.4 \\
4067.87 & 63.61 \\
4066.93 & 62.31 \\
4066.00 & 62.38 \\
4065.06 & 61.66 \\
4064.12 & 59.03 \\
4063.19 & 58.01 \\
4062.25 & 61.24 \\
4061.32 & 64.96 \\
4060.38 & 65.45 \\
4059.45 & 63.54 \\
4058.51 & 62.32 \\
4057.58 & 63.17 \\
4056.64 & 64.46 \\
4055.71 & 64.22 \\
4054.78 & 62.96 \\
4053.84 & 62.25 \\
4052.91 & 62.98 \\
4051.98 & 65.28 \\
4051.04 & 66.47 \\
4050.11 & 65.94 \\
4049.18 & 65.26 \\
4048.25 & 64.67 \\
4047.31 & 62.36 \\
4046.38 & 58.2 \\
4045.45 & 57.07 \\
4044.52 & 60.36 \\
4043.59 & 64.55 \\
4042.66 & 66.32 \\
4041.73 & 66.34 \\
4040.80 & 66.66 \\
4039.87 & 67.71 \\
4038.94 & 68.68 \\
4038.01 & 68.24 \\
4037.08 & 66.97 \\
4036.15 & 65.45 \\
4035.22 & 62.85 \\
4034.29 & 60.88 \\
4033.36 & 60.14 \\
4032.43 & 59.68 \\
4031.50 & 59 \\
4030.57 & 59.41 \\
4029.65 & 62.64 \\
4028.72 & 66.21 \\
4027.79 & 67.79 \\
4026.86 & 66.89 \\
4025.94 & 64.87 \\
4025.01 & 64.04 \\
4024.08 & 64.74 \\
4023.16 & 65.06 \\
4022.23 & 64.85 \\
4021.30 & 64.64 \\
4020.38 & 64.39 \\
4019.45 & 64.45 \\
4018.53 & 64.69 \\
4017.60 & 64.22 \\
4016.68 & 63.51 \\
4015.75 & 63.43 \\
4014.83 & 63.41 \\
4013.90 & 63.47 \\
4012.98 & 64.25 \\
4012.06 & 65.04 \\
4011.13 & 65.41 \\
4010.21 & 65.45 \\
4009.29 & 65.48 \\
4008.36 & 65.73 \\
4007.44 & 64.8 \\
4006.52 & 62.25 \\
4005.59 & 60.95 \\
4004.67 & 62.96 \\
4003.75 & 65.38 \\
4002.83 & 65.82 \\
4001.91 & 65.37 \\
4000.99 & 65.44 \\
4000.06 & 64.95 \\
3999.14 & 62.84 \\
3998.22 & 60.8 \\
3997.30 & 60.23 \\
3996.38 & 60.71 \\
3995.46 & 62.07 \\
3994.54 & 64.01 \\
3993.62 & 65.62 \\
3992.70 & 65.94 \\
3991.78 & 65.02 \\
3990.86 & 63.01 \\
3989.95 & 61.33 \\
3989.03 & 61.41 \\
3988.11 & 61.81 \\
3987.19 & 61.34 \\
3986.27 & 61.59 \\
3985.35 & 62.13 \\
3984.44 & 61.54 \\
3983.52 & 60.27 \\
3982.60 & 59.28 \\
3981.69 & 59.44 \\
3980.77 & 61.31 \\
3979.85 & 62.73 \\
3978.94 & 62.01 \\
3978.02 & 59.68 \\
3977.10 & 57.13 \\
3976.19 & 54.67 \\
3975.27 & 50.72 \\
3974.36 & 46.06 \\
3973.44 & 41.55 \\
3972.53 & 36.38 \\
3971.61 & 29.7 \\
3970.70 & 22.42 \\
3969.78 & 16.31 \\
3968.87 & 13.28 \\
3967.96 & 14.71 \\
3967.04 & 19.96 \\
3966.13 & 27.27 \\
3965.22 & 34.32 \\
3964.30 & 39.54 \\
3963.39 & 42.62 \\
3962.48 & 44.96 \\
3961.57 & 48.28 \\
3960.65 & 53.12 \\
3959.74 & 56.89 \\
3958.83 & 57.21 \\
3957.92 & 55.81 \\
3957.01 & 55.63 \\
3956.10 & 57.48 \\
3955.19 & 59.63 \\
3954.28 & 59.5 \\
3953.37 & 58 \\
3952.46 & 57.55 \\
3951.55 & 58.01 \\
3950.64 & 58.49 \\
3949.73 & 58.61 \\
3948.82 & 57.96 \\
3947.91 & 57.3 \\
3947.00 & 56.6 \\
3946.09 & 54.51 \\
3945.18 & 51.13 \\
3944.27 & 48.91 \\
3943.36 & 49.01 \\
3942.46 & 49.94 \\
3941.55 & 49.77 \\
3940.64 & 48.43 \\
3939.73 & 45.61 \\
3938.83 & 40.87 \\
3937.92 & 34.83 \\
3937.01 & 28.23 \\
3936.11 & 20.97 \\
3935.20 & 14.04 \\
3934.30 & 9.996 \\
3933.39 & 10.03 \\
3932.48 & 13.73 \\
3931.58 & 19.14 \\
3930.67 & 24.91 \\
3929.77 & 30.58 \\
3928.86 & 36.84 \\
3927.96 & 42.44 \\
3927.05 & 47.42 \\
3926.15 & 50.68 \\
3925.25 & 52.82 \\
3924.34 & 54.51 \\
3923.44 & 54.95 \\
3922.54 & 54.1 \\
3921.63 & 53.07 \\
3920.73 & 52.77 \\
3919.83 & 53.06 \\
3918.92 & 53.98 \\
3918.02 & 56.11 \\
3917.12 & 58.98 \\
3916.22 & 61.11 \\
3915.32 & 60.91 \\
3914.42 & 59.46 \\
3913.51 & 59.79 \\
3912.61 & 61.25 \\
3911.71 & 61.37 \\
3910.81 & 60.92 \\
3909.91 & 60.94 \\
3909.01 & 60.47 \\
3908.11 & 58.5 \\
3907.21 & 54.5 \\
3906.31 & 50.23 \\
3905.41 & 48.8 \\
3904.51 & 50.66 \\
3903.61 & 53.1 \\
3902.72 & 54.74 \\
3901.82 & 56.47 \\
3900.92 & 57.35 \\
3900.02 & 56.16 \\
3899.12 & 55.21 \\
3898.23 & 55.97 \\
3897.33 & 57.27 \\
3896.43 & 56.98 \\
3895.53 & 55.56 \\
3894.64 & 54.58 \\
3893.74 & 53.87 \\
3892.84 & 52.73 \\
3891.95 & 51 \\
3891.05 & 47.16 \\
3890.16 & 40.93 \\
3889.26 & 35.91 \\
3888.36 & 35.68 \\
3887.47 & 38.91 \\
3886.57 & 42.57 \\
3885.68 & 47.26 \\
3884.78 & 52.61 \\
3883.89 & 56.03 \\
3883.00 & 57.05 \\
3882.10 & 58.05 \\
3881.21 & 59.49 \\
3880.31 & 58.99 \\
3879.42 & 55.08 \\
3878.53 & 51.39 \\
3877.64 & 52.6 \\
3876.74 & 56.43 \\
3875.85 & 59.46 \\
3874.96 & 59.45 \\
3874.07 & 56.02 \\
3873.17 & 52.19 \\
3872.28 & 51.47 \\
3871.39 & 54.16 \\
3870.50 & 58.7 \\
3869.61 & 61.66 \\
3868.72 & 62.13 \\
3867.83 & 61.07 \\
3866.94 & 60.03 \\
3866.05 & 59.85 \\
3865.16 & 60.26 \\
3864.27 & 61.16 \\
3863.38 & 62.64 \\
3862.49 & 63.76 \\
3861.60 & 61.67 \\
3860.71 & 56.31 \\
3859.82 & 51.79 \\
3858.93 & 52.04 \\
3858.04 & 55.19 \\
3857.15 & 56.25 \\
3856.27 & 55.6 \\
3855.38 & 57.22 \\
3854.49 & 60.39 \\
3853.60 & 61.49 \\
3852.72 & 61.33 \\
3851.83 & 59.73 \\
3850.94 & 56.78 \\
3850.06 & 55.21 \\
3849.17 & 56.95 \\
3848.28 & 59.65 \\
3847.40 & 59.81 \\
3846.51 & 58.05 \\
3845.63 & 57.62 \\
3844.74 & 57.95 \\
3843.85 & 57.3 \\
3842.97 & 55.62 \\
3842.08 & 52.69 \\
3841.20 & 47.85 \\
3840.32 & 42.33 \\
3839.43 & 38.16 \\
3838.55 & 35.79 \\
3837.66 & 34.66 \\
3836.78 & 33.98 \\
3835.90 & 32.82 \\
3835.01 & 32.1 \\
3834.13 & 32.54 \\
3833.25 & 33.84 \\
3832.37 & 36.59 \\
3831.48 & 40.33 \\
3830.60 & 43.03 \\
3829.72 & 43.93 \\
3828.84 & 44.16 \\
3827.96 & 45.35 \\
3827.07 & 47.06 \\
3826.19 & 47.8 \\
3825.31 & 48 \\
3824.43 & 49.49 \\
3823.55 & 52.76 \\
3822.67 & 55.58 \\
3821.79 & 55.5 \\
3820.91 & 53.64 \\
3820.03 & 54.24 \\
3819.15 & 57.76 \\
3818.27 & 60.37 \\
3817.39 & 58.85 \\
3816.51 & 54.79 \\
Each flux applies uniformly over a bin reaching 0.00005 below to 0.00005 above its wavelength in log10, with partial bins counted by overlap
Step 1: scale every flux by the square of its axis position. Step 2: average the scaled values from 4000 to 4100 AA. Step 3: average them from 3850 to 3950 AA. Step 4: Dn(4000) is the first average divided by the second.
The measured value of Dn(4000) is 1.34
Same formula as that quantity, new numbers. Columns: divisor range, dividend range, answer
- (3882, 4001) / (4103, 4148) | 1.40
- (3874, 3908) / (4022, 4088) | 1.32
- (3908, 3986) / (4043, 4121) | 1.40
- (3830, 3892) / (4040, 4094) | 1.36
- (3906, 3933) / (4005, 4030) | 1.34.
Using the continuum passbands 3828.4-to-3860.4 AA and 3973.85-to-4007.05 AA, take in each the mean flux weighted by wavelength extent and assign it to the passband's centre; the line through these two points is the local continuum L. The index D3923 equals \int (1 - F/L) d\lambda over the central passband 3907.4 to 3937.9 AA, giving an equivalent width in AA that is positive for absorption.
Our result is 5.6 AA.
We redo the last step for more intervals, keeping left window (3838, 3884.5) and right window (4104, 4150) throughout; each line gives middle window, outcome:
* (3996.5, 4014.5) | -1.0 AA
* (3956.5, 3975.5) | 6.8 AA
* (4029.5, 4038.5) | -0.1 AA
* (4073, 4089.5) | -0.4 AA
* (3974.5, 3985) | 0.2 AA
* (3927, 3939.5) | 6.9 AA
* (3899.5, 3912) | 0.4 AA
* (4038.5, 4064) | -0.7 AA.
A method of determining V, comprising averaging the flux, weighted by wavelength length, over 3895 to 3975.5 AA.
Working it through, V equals 46.9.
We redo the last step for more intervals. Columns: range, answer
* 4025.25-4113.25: 62.3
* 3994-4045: 64.1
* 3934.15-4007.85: 51.7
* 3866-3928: 54.4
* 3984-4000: 62.5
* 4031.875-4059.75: 63.8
